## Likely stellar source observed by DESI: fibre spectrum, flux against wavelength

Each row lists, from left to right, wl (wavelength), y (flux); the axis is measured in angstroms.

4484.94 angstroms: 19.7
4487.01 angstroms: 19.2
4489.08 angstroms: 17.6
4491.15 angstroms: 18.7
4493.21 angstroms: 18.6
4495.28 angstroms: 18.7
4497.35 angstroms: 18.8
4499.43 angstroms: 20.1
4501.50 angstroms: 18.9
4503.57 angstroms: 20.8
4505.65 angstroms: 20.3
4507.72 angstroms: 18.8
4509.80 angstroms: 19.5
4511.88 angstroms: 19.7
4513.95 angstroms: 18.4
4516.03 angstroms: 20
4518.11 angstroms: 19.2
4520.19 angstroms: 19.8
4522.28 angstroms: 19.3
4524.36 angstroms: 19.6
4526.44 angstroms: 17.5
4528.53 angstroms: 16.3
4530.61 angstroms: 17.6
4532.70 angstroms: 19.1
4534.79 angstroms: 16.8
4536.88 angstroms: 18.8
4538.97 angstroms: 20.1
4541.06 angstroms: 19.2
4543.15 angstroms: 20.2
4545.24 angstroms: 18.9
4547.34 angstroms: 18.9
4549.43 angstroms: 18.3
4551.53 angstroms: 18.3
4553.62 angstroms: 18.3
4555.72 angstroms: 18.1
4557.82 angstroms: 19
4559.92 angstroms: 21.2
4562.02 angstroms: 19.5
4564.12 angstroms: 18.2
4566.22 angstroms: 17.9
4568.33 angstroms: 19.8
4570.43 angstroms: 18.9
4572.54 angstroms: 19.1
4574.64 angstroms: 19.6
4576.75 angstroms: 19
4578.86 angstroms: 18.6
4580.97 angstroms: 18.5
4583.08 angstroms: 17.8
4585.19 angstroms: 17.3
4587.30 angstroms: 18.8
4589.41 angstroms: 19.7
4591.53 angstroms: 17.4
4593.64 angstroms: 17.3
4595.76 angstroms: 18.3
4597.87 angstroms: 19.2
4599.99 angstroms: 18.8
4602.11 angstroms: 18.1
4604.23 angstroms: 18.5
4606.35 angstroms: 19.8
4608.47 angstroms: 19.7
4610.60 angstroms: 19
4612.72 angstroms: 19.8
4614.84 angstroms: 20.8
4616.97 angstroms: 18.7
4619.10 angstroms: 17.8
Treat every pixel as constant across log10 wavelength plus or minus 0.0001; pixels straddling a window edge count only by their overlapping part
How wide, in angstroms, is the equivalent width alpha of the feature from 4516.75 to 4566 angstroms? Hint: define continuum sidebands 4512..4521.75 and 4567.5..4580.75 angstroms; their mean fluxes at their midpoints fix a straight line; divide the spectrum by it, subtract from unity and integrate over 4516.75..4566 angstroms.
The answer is 1.2 angstroms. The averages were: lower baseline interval 19.4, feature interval 18.8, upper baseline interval 19.1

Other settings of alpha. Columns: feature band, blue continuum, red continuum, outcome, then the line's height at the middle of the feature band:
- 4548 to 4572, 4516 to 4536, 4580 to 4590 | -0.61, 18.4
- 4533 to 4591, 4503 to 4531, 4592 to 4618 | 0.55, 19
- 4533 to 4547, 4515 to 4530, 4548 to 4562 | -0.11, 18.9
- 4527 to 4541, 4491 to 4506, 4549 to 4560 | 0.56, 18.9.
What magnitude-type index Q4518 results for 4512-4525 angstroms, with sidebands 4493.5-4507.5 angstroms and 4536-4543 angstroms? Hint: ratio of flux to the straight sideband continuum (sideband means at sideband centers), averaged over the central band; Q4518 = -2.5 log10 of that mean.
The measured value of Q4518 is 0.01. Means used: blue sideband 19.5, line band 19.4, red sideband 19.5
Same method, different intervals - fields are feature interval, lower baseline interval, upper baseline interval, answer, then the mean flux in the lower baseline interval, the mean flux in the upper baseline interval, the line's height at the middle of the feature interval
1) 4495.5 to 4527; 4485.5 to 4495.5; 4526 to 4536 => -0.08 mag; 18.6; 17.5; 18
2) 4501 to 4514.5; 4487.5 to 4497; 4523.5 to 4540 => -0.07 mag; 18.5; 18.2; 18.4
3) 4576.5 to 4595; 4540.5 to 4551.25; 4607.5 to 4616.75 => 0.07 mag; 19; 19.7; 19.4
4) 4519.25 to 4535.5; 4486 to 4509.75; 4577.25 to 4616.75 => 0.04 mag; 19.2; 18.7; 19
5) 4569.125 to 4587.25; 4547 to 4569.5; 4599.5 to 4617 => 0.02 mag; 18.9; 19.3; 19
